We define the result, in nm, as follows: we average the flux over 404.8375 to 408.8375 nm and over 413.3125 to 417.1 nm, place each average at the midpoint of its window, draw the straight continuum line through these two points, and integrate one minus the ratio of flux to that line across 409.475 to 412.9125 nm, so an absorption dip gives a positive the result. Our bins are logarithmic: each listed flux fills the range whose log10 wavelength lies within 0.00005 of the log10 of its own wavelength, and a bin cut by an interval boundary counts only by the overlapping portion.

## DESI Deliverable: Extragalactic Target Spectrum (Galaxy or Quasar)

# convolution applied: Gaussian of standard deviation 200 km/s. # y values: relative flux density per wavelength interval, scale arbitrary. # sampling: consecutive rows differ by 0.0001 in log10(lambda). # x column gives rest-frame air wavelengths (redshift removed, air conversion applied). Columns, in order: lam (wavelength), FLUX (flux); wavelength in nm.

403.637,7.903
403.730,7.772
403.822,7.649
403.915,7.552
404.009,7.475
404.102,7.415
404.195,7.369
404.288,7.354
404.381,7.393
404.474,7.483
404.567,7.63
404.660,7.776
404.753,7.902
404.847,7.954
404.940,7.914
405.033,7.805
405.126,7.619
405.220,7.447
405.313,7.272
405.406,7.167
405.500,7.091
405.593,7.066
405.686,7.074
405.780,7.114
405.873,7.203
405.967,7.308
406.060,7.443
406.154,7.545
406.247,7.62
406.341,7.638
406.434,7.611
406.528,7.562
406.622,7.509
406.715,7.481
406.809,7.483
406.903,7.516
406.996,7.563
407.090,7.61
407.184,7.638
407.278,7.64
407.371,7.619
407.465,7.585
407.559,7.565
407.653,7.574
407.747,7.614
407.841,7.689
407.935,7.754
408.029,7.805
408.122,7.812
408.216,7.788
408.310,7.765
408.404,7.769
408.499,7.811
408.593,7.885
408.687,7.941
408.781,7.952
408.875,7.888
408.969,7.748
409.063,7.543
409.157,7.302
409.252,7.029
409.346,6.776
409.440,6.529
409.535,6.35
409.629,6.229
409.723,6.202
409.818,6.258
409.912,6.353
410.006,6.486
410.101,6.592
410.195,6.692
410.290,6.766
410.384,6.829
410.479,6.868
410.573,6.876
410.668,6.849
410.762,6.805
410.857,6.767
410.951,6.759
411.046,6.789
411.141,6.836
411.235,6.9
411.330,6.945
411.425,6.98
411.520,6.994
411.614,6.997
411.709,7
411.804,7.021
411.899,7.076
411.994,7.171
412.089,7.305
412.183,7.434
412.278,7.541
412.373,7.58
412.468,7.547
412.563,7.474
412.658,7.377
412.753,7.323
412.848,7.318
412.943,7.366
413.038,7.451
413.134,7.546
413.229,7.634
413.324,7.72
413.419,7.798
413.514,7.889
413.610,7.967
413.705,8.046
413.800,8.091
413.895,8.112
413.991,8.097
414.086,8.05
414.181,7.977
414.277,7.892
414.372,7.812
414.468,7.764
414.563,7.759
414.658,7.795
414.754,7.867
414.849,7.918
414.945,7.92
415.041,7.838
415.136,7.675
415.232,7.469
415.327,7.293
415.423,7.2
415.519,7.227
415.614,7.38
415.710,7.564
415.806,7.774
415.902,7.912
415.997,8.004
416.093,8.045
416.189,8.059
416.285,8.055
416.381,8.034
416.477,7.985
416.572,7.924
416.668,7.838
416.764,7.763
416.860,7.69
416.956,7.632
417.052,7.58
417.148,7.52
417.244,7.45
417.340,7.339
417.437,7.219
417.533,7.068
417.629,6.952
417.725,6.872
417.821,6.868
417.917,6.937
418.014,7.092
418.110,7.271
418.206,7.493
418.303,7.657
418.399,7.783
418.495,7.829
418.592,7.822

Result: 0.345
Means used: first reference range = 7.58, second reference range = 7.81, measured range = 6.93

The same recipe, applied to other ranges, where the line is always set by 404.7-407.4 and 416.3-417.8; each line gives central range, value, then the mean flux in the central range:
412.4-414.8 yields -0.073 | 7.74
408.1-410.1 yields 0.085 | 7.18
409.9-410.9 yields 0.104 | 6.73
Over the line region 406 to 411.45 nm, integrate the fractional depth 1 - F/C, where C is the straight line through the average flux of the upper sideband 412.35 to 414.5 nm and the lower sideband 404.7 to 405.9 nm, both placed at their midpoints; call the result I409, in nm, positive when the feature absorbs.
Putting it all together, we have 0.22 nm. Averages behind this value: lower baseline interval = 7.44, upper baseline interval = 7.73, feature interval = 7.25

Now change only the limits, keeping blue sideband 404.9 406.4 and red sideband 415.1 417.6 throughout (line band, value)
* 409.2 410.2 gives 0.133 nm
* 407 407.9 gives -0.021 nm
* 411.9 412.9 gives 0.021 nm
